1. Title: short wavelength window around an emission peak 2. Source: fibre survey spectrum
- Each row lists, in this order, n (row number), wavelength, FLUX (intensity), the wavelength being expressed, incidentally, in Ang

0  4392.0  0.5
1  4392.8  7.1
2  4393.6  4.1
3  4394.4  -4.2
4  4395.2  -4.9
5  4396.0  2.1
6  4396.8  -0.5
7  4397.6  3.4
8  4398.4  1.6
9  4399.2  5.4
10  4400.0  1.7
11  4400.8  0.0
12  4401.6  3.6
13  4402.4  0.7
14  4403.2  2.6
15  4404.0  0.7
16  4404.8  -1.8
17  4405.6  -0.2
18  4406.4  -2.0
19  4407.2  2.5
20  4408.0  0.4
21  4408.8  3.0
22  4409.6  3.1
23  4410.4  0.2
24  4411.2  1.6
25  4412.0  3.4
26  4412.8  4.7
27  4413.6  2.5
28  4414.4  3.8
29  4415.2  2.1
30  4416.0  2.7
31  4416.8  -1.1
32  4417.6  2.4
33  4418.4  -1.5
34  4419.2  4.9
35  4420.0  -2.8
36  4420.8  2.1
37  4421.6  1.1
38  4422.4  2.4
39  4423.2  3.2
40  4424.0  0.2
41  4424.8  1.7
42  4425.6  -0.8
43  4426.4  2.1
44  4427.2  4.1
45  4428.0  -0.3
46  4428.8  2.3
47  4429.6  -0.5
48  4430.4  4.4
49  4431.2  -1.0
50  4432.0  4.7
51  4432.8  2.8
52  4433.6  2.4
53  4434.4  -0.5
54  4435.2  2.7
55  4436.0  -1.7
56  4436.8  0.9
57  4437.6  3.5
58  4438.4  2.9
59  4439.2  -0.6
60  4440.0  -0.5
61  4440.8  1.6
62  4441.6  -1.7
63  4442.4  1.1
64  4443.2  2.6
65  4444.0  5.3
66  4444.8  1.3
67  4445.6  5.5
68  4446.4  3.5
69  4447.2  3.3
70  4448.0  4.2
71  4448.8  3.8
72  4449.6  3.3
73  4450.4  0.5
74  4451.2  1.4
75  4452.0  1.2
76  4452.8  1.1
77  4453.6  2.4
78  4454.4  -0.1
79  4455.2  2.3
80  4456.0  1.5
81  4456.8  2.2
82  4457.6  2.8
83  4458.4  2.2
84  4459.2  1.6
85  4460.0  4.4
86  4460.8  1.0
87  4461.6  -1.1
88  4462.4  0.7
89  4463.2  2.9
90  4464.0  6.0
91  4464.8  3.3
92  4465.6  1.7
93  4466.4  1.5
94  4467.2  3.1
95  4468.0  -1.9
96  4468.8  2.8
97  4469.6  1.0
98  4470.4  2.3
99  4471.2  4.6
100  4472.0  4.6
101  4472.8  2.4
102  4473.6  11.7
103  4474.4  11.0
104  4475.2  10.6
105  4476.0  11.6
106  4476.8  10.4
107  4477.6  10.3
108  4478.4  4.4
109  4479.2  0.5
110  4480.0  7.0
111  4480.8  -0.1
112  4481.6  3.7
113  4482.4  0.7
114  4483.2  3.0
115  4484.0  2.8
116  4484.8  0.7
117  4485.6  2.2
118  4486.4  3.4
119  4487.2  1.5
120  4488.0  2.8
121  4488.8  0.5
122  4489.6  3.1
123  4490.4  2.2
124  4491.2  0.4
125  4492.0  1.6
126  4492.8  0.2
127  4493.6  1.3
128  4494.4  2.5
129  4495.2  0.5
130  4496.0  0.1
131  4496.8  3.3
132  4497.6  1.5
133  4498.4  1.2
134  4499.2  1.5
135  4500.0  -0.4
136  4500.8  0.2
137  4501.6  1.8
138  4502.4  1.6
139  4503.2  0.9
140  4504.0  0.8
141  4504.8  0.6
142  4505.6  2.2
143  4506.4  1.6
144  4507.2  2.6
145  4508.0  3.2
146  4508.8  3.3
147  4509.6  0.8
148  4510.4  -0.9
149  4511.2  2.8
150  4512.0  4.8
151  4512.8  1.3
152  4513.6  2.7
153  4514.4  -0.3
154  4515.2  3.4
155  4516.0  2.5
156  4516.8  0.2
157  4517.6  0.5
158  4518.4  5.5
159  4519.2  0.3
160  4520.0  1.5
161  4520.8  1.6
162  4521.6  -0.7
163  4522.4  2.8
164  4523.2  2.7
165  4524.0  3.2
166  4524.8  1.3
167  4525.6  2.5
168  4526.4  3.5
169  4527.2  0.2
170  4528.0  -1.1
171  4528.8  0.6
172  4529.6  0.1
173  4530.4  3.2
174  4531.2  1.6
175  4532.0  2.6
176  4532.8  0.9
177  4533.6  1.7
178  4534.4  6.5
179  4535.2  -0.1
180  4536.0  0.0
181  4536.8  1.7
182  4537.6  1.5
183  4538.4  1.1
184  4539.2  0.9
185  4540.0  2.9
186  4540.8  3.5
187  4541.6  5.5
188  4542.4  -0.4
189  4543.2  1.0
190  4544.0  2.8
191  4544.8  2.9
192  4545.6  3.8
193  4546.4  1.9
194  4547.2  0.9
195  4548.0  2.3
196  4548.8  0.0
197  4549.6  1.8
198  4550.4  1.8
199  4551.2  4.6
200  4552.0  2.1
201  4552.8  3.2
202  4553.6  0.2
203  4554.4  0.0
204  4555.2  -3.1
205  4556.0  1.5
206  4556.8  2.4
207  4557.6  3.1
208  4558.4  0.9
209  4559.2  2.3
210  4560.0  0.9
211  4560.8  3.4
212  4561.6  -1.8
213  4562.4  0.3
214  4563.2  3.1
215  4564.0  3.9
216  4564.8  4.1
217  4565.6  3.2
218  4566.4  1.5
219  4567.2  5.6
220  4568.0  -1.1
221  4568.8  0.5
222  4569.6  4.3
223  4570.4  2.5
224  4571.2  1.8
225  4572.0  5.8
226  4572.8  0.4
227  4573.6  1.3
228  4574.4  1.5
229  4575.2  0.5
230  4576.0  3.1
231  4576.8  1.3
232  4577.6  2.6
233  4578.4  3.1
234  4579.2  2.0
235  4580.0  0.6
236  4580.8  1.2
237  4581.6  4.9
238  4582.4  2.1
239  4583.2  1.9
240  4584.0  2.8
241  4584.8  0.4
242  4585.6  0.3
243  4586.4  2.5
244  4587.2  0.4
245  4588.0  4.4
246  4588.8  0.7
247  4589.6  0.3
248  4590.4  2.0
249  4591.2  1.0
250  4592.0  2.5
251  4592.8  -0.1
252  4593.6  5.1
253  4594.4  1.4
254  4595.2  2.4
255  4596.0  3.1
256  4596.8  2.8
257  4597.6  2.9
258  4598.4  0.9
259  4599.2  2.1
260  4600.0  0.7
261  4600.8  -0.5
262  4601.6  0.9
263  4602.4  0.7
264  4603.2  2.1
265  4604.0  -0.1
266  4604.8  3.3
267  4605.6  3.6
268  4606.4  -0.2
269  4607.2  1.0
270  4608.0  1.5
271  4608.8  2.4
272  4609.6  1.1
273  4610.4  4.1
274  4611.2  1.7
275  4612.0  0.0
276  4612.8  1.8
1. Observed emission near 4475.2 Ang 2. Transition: [O II]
